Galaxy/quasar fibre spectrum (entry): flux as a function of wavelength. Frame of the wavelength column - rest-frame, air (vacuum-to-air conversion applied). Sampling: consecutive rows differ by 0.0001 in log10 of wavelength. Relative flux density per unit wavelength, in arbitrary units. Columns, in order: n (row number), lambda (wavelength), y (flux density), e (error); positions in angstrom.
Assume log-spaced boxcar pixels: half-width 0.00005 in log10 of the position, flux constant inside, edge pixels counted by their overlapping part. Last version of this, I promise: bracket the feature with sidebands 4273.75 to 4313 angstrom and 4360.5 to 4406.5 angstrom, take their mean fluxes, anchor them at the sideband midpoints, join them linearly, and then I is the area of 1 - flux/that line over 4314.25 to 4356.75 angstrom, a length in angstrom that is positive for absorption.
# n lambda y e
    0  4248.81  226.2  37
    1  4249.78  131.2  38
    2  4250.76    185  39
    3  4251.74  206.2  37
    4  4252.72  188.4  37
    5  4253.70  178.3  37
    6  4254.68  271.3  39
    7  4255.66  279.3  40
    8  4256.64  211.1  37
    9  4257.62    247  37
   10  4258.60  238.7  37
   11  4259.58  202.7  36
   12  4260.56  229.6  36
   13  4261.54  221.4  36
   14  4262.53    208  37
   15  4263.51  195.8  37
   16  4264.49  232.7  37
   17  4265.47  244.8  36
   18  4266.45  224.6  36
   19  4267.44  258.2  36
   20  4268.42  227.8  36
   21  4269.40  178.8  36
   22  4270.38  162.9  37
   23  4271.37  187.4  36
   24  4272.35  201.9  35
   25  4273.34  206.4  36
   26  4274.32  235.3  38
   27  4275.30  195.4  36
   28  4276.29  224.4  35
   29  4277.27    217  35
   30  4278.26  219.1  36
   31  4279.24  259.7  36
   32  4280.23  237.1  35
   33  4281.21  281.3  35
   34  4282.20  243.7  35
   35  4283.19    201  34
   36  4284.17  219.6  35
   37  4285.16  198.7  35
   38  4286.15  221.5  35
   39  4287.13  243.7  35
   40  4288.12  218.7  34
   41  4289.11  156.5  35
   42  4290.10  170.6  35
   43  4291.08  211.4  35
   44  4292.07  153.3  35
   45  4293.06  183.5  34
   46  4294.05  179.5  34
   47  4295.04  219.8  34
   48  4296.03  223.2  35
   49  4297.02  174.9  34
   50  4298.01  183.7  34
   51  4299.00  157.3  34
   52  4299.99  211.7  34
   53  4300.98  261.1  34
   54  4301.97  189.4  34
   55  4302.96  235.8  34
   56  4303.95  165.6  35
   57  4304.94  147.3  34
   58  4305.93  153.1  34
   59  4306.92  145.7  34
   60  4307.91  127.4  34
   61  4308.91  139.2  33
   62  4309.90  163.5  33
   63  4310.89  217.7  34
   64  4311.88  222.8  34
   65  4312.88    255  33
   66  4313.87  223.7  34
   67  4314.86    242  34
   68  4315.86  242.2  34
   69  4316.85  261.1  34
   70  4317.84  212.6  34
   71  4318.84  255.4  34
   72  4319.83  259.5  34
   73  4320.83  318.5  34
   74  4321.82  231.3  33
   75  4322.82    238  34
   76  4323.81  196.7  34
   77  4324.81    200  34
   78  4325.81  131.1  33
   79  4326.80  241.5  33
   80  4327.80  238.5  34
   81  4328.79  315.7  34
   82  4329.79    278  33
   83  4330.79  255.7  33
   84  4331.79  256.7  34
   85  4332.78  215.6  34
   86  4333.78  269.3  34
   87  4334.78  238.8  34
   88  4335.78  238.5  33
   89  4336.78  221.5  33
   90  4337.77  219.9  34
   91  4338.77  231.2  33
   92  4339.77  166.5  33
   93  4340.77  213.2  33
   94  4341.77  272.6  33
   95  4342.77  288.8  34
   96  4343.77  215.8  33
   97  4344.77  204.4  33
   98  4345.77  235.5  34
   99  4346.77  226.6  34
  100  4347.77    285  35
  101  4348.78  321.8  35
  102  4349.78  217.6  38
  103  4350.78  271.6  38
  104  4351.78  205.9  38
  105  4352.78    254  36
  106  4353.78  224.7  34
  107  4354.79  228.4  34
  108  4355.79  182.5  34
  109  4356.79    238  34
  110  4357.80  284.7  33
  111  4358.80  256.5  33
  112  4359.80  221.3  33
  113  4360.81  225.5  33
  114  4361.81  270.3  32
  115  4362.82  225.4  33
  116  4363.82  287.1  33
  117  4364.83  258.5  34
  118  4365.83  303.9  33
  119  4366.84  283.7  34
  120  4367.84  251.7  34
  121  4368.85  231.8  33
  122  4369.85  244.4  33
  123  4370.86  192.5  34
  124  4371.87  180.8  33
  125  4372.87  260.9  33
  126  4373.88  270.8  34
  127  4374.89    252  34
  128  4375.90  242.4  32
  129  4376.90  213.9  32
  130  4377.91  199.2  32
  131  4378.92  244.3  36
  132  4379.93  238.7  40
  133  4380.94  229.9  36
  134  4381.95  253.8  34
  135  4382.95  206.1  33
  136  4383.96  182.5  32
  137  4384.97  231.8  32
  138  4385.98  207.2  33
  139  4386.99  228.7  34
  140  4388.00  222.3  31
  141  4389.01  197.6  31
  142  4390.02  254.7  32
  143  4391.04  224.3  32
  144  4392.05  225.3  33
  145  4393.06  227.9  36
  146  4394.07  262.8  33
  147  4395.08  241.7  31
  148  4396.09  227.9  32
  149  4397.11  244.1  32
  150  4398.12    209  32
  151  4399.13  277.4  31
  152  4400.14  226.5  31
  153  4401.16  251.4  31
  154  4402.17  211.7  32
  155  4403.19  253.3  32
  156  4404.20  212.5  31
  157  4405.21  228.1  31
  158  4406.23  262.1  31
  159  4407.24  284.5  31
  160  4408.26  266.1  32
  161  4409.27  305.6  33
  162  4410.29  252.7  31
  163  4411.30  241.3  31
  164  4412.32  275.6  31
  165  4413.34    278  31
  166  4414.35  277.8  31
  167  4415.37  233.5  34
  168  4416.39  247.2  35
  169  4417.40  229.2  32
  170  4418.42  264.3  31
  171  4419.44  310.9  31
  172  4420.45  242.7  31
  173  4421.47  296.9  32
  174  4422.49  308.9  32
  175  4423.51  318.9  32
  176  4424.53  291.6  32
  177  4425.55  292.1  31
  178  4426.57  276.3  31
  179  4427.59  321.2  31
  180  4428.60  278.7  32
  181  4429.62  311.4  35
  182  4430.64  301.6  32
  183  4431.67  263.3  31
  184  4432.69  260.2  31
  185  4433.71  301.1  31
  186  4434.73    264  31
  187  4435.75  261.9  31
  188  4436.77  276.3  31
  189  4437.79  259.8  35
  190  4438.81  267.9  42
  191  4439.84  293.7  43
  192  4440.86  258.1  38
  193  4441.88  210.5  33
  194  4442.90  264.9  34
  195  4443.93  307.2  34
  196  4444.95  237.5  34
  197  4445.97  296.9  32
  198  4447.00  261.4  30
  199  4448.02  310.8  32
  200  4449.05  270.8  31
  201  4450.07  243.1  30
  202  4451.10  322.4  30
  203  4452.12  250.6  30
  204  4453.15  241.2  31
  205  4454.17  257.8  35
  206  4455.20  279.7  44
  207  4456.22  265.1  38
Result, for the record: -4.14 angstrom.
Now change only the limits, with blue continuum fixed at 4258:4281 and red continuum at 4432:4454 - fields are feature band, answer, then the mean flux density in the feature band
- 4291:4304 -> 1.71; 197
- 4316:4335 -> -0.63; 243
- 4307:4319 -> 1.12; 210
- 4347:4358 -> -0.10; 245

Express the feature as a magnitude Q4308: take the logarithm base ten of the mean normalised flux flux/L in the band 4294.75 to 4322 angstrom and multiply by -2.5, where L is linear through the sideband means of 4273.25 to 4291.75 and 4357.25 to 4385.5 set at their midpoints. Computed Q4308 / 0.09 mag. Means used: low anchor 219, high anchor 241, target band 208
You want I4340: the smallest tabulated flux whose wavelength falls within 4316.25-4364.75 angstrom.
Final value 131.1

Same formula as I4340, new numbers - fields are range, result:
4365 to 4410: 180.8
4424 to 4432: 263.3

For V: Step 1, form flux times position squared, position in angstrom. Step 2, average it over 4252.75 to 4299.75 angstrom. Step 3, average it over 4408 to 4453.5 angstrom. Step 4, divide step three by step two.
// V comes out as 1.38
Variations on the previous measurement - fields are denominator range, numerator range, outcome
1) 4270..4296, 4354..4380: 1.20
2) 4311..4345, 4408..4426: 1.20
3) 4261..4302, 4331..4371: 1.19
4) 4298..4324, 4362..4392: 1.15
